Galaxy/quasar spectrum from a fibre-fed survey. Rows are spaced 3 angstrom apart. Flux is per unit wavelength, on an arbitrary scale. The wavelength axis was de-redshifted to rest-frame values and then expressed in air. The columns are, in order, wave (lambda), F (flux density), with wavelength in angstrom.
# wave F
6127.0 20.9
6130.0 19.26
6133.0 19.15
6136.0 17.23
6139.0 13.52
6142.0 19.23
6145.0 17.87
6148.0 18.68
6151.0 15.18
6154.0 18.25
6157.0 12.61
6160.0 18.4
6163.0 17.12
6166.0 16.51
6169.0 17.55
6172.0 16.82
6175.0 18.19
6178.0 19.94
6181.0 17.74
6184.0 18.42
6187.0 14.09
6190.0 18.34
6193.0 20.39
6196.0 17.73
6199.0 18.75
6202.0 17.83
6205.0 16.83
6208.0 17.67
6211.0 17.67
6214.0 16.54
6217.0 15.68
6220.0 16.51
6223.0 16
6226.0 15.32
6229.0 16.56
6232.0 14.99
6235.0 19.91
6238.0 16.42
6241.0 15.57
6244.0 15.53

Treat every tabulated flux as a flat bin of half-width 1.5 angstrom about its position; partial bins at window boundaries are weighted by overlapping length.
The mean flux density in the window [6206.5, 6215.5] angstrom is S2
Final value 17.3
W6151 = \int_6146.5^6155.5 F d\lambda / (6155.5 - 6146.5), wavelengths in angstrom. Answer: 17.4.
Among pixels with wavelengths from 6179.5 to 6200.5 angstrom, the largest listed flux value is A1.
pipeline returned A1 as 20.39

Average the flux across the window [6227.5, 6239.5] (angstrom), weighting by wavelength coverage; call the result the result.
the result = 17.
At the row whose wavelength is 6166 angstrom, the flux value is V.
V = 16.51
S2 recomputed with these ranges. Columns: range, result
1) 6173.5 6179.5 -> 19.1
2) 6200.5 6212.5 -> 17.5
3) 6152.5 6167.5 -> 16.6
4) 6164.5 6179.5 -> 17.8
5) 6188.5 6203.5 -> 18.6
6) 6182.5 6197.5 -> 17.8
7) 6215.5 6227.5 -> 15.9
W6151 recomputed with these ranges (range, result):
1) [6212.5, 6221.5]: 16.2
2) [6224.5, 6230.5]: 15.9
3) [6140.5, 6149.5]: 18.6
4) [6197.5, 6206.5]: 17.8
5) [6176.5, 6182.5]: 18.8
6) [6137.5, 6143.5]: 16.4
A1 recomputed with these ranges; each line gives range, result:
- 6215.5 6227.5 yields 16.51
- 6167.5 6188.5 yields 19.94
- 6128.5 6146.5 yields 19.26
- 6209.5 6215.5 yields 17.67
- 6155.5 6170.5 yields 18.4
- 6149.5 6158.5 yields 18.25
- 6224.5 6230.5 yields 16.56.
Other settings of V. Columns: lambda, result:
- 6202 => 17.83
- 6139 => 13.52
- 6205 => 16.83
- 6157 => 12.61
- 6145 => 17.87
